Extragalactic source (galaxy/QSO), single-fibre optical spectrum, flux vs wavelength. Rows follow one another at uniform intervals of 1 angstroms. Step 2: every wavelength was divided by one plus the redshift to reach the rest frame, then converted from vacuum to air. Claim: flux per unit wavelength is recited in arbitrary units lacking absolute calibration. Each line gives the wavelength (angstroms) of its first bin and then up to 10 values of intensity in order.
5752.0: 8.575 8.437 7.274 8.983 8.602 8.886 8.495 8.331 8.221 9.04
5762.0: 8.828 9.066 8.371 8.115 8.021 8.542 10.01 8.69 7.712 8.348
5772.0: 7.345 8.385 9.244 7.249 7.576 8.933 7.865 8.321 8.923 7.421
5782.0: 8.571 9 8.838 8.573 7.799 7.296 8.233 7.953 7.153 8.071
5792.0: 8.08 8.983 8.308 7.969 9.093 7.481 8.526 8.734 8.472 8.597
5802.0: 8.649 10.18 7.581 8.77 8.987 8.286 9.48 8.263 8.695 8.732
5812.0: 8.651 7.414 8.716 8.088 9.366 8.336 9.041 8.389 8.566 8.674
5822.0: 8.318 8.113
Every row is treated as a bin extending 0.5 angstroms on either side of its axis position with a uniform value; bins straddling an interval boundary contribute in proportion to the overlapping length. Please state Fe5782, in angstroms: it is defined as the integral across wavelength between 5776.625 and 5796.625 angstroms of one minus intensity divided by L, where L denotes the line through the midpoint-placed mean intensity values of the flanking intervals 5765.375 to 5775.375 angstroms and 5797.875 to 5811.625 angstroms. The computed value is 0.63 angstroms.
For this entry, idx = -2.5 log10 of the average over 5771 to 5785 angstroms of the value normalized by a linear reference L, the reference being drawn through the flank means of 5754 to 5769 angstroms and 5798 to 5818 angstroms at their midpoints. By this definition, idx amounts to 0.04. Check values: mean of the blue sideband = 8.63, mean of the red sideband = 8.64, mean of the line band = 8.3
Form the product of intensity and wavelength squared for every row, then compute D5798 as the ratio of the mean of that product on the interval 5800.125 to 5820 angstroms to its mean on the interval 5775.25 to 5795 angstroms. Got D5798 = 1.1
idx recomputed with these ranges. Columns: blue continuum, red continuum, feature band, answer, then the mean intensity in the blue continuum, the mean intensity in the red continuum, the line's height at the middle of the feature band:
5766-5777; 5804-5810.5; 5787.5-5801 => 0.04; 8.33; 8.66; 8.54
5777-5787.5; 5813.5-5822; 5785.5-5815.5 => 0.01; 8.29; 8.63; 8.46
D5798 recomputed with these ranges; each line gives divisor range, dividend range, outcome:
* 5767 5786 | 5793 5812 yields 1.04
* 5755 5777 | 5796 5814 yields 1.03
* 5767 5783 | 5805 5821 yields 1.05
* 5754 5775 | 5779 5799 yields 0.98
